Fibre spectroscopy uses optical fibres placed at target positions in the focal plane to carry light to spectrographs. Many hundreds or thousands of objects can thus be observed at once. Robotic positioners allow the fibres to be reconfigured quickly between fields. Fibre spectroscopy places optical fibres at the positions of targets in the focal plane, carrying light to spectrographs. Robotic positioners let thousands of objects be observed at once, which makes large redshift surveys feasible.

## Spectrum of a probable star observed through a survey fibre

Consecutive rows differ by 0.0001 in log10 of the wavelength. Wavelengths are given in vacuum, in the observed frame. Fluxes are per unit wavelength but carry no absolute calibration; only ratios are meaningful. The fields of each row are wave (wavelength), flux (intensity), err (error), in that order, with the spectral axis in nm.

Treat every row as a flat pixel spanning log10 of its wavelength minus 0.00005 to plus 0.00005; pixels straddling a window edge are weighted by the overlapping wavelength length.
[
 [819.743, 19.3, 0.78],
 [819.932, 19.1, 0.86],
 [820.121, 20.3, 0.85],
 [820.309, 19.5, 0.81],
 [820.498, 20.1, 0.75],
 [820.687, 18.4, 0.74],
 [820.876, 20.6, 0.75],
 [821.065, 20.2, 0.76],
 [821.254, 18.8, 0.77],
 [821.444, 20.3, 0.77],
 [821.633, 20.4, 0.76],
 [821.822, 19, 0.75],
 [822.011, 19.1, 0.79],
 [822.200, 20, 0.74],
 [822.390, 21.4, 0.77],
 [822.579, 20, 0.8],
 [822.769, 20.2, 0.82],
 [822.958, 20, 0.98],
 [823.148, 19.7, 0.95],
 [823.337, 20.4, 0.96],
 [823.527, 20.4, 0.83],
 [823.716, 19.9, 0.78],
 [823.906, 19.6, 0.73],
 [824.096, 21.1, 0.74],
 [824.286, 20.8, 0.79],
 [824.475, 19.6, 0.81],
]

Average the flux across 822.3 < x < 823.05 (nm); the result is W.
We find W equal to 20.4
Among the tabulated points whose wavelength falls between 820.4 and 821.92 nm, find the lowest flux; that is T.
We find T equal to 18.4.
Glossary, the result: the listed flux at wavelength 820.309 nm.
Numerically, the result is 19.5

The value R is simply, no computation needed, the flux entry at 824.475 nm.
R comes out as 19.6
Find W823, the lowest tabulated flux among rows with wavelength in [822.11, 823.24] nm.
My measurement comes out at 19.7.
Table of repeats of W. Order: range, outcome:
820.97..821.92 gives 19.7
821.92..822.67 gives 20.1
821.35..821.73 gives 20.4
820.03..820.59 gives 20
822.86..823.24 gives 19.9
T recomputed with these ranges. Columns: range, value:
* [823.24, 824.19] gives 19.6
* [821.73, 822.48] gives 19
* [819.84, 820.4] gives 19.1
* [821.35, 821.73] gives 20.3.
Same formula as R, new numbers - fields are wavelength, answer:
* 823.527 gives 20.4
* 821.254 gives 18.8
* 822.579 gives 20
